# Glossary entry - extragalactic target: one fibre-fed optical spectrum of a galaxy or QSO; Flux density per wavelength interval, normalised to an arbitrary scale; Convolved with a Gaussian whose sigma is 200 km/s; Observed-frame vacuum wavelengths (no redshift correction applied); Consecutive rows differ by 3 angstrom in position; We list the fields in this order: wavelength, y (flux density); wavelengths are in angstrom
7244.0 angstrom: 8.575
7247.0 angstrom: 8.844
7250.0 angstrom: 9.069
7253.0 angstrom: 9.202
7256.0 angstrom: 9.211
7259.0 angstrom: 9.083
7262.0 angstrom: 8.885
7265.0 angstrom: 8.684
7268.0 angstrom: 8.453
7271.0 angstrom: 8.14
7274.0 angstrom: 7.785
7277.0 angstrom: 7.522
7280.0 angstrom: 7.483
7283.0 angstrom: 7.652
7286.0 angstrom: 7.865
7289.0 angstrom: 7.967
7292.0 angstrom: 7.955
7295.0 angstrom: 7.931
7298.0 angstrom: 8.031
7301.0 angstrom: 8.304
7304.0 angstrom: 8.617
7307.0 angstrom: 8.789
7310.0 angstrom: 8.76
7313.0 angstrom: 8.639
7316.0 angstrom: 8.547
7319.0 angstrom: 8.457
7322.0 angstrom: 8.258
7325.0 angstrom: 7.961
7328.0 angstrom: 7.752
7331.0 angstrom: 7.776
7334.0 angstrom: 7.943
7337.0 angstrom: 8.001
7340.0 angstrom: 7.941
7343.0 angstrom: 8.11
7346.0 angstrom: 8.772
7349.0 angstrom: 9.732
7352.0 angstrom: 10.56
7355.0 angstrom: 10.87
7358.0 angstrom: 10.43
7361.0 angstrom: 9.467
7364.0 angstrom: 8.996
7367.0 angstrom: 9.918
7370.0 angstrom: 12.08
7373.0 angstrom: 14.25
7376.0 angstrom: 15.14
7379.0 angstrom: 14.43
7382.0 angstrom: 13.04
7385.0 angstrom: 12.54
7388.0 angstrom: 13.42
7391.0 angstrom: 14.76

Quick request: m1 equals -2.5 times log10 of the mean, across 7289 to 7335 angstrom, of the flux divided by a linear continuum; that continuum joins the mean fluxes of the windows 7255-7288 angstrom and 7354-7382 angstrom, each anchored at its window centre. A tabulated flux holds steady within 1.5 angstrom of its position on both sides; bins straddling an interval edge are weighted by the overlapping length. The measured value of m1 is 0.18 mag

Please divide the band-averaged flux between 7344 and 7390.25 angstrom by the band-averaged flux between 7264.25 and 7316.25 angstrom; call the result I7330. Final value 1.42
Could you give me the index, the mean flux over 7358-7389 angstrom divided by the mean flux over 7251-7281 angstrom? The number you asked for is 1.4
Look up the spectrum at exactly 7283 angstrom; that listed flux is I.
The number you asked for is 7.652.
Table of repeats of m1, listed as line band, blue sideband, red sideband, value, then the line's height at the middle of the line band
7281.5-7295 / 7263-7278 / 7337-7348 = 0.04 mag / 8.2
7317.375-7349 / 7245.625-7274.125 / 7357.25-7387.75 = 0.32 mag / 11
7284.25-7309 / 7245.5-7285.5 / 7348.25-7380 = 0.15 mag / 9.39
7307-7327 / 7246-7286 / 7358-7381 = 0.20 mag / 10.2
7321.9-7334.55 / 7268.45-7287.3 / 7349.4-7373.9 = 0.20 mag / 9.53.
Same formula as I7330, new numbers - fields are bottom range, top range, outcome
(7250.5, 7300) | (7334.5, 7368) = 1.13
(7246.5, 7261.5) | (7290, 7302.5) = 0.89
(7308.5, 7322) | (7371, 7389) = 1.61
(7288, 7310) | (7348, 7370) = 1.23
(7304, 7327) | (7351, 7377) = 1.33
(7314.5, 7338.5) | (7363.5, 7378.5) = 1.54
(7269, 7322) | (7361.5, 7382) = 1.52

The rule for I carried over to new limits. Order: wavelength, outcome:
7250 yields 9.069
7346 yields 8.772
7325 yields 7.961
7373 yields 14.25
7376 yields 15.14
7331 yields 7.776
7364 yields 8.996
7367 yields 9.918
